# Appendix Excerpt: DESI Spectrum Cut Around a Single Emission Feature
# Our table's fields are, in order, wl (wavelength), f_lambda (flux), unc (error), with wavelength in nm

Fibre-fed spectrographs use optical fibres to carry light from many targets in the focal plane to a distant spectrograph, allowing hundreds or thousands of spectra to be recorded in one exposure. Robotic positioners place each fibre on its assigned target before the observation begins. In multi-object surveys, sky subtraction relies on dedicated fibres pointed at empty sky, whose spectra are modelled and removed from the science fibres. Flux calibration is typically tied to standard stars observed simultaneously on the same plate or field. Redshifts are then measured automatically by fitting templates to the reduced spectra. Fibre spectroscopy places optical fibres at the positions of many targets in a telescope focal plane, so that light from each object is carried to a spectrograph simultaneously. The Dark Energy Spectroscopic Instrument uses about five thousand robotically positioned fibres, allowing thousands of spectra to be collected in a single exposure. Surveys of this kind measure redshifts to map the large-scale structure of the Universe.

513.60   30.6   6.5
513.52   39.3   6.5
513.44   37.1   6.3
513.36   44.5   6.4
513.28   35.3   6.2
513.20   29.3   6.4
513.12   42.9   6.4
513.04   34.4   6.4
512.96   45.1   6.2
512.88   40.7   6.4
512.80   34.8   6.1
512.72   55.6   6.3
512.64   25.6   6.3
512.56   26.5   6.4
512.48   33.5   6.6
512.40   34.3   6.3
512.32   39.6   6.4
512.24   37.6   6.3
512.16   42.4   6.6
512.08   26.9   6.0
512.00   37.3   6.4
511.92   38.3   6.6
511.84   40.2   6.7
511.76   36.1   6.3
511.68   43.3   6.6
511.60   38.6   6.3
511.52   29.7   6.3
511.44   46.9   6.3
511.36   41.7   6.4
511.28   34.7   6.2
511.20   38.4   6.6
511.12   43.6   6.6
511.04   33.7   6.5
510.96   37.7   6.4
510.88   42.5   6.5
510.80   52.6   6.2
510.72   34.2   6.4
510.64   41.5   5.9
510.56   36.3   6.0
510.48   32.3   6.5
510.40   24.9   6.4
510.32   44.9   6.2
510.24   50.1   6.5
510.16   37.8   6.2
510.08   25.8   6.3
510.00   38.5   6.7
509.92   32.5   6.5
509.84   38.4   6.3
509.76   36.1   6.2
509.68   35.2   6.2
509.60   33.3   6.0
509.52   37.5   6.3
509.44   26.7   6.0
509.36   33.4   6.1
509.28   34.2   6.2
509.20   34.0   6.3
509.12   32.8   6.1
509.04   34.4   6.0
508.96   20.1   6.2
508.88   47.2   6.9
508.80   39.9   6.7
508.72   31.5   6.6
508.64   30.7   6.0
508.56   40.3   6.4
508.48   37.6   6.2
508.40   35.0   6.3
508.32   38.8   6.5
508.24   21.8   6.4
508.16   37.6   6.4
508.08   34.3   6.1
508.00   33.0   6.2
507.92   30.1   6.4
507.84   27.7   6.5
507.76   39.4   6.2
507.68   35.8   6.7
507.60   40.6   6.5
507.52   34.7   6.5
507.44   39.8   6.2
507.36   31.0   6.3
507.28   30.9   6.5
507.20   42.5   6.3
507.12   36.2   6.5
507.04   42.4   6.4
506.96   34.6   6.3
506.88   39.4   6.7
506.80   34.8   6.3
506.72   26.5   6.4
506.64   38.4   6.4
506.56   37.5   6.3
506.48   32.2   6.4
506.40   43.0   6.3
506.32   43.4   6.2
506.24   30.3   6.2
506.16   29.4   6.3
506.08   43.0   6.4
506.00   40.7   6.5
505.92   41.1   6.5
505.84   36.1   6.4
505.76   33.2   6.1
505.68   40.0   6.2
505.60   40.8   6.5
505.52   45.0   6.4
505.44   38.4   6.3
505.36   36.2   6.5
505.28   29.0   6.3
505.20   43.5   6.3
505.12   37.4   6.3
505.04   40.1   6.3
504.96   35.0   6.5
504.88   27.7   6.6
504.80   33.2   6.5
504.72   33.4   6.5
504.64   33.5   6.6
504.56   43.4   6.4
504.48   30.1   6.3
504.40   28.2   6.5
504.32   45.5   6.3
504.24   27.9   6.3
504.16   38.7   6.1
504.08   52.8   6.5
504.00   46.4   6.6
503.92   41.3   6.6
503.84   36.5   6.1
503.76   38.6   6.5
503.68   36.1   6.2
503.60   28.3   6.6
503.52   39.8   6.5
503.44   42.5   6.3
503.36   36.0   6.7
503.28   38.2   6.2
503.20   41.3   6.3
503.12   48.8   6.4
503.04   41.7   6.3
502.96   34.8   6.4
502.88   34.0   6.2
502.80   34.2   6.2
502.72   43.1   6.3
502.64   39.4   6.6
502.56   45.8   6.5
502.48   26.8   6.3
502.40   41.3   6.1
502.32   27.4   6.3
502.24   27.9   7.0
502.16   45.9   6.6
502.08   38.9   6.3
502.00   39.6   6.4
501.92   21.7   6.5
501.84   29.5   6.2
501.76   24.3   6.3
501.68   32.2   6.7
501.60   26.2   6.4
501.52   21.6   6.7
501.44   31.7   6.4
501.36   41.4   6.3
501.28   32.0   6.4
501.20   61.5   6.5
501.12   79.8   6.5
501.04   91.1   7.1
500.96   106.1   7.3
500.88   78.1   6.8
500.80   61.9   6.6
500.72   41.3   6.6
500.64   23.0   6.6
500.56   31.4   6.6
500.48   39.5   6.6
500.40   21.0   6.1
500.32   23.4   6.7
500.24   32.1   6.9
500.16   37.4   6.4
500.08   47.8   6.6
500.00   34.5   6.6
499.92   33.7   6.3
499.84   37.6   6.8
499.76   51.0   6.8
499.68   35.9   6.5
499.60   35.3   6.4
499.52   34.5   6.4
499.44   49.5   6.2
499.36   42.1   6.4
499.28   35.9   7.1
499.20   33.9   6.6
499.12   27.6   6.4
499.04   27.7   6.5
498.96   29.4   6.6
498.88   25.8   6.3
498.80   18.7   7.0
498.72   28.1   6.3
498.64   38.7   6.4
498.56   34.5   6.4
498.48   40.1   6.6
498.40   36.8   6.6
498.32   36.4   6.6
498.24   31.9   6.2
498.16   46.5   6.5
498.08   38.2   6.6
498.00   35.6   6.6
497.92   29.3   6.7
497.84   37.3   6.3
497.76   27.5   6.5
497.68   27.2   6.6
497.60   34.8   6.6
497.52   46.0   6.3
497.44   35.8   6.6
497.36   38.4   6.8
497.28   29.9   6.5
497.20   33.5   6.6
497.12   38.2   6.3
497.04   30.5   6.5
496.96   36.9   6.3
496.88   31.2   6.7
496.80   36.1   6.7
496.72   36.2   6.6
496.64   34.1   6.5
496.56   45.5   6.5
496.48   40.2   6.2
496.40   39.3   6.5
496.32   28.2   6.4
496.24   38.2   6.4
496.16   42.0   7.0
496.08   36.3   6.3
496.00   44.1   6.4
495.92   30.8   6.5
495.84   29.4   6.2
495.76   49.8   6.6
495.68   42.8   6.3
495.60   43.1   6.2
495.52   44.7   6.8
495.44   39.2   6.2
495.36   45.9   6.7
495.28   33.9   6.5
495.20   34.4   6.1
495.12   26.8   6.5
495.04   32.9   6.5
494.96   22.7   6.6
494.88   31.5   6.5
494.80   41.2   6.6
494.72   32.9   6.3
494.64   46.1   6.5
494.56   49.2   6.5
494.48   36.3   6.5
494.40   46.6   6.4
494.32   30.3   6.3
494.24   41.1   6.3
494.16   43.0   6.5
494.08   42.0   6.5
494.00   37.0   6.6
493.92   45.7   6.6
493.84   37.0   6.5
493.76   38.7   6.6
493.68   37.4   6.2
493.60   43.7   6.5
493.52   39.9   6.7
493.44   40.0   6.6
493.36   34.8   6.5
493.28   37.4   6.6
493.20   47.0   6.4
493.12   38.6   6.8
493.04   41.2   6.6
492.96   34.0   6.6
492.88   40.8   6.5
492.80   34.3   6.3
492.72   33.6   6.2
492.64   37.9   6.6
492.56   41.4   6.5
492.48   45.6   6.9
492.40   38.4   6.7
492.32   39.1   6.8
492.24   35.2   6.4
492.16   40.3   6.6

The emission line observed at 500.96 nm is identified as H-gamma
